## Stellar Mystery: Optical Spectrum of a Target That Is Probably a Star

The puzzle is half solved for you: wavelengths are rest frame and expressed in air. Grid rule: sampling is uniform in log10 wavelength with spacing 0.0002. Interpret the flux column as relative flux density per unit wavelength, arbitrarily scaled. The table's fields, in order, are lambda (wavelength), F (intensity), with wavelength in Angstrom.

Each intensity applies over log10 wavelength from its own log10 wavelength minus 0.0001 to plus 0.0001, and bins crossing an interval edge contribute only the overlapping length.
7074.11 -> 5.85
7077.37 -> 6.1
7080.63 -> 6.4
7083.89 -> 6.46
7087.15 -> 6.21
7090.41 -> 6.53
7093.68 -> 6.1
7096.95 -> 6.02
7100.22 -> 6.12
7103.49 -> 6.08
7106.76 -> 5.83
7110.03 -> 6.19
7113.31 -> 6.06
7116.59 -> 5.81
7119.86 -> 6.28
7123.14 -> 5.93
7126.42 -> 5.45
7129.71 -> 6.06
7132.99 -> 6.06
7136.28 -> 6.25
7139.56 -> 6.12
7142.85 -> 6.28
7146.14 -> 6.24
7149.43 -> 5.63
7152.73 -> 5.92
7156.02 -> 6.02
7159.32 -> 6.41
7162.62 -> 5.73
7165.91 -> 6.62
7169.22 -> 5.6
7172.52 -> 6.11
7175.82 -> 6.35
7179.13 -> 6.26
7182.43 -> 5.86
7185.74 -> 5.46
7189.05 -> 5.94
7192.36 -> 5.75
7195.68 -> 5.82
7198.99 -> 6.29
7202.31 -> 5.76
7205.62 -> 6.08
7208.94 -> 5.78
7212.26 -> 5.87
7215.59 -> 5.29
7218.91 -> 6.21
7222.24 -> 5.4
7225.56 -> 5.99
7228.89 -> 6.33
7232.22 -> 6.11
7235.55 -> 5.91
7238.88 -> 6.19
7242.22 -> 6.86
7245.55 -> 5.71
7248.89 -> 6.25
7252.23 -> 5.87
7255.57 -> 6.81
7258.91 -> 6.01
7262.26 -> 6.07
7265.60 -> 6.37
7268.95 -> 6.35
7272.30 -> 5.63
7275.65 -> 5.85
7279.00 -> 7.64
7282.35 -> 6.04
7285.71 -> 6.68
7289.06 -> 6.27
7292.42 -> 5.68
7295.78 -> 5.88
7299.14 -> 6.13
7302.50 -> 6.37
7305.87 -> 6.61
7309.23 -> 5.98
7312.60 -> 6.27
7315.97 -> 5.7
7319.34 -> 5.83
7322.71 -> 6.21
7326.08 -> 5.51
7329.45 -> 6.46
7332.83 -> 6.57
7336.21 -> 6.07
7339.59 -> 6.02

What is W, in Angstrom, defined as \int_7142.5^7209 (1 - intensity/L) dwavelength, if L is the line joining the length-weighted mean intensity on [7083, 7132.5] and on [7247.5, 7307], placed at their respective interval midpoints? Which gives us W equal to 1.6 Angstrom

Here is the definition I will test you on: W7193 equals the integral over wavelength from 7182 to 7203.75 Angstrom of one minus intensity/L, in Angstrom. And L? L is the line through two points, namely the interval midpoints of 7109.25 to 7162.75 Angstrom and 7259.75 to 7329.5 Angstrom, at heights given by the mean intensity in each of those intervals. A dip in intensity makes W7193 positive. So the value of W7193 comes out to 0.8 Angstrom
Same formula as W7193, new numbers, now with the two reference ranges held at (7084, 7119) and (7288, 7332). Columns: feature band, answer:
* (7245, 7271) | -0.5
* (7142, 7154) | 0.2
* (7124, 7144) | 0.3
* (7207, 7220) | 0.7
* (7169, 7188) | 0.4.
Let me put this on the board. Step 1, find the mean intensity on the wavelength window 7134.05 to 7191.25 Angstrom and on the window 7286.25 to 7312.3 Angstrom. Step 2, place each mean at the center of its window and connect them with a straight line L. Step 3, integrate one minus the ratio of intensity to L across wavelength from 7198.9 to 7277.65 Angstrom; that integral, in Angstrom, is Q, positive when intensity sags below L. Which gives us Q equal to 0.9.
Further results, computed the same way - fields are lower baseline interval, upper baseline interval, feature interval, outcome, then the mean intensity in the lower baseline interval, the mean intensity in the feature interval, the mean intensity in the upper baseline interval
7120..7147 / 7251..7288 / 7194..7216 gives 1.1 Angstrom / 6.06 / 5.87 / 6.31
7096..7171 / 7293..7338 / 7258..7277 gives 0.1 Angstrom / 6.03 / 6.05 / 6.11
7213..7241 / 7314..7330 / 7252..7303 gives -2.7 Angstrom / 5.94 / 6.23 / 5.91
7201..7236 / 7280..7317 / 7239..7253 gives -0.5 Angstrom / 5.89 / 6.19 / 6.18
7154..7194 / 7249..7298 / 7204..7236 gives 1.1 Angstrom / 6.01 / 5.9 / 6.22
